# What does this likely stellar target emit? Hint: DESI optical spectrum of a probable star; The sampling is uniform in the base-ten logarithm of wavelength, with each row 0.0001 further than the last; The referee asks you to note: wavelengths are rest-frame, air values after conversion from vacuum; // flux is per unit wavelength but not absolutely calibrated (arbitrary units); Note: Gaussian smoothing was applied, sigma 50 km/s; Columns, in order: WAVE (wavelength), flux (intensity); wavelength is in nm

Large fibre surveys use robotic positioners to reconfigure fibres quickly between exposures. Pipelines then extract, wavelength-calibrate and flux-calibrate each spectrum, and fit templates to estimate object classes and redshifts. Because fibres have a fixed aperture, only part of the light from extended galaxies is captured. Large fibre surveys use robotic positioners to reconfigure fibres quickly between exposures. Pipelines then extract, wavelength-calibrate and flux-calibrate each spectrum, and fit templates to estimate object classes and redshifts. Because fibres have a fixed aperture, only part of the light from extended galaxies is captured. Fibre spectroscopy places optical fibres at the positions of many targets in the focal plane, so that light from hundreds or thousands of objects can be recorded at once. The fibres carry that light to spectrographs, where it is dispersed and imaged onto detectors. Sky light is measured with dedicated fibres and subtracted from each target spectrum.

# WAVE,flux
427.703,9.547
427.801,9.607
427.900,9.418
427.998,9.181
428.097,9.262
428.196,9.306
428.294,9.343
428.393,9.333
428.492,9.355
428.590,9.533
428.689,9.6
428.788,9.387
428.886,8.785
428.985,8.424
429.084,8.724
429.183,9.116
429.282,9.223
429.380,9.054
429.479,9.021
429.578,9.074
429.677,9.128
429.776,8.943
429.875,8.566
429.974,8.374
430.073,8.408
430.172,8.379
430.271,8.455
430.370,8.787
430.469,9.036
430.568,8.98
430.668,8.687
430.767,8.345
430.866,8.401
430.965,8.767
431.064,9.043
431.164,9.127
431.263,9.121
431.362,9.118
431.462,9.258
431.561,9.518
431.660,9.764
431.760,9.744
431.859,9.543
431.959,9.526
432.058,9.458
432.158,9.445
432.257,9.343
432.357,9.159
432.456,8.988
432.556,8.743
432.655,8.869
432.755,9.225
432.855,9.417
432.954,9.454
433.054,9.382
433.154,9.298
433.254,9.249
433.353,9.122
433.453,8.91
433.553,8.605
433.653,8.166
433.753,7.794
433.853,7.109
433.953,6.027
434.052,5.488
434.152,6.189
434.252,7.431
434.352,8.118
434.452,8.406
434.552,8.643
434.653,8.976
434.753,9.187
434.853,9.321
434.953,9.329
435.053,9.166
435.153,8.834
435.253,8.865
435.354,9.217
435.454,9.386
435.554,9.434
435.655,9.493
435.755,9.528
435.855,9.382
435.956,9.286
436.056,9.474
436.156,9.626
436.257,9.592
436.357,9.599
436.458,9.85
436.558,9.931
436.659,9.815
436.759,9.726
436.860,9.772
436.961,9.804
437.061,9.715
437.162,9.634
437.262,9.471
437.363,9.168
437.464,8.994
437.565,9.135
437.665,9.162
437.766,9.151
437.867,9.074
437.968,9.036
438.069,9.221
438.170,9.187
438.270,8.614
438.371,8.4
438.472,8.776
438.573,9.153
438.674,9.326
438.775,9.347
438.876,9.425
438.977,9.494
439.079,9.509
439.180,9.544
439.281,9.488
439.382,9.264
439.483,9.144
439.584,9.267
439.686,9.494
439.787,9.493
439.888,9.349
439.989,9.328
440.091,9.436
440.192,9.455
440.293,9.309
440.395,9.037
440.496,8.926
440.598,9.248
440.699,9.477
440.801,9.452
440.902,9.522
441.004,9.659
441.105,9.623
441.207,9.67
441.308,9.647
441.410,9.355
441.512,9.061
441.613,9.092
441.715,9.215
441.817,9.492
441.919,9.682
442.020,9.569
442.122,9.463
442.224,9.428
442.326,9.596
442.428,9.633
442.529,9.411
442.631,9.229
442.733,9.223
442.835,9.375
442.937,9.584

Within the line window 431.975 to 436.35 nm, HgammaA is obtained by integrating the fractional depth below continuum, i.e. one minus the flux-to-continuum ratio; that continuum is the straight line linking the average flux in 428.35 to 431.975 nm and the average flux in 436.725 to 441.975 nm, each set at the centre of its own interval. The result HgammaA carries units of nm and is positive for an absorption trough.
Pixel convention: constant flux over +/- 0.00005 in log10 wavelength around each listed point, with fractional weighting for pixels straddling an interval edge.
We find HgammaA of 0.16 nm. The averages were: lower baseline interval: 9.01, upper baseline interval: 9.33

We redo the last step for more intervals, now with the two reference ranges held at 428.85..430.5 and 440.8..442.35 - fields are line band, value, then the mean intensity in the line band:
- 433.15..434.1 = 0.12 nm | 7.92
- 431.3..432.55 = -0.06 nm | 9.38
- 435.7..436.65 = -0.04 nm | 9.6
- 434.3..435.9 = 0.00 nm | 9.08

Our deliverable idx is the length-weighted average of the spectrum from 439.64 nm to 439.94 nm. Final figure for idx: 9.47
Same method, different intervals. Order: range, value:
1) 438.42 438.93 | 9.21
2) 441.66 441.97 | 9.46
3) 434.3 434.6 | 8.38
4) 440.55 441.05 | 9.47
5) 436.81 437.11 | 9.77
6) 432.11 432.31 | 9.39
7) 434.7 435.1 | 9.26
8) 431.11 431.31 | 9.1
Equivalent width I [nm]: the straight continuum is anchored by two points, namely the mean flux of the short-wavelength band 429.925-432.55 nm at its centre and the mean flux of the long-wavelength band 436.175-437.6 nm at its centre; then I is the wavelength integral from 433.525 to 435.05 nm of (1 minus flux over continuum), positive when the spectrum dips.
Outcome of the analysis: 0.23 nm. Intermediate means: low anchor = 9.03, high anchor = 9.59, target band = 7.95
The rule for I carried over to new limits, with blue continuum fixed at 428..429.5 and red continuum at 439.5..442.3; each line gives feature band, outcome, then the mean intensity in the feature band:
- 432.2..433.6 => 0.02 nm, 9.13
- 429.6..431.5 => 0.09 nm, 8.78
